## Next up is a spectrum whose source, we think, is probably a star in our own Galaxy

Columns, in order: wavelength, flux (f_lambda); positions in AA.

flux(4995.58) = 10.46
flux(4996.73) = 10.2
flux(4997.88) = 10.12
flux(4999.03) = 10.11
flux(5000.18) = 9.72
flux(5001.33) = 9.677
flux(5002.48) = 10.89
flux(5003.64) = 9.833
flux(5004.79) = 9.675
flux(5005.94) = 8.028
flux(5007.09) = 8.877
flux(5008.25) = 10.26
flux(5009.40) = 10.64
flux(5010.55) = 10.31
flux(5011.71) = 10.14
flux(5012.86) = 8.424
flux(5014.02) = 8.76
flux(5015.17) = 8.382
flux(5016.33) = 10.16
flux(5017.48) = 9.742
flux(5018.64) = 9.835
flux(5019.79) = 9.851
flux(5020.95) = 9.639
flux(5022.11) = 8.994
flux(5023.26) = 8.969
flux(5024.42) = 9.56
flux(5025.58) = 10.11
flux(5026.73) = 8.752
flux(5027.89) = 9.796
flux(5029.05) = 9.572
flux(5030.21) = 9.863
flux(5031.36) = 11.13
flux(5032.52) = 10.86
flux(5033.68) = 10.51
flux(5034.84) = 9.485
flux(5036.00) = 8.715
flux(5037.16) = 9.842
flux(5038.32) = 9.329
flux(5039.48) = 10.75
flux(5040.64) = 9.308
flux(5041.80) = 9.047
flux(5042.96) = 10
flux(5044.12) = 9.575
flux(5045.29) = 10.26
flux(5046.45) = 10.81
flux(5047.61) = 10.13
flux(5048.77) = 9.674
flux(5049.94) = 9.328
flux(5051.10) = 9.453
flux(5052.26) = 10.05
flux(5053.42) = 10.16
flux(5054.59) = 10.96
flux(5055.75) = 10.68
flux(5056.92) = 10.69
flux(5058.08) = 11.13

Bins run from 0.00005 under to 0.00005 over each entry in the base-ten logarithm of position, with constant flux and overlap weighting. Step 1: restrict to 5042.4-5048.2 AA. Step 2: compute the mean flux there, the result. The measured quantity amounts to 10.2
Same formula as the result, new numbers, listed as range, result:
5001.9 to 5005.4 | 10.1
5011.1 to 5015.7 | 8.93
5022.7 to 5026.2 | 9.54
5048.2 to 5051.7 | 9.48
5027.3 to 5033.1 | 10.2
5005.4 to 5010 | 9.47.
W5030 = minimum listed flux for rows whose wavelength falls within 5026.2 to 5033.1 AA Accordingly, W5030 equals 8.752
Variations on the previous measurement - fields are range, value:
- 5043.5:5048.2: 9.575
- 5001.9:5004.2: 9.833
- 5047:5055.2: 9.328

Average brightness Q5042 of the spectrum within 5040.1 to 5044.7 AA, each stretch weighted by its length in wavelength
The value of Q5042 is 9.49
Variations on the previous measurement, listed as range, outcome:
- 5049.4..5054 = 9.77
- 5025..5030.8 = 9.64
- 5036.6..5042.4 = 9.66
